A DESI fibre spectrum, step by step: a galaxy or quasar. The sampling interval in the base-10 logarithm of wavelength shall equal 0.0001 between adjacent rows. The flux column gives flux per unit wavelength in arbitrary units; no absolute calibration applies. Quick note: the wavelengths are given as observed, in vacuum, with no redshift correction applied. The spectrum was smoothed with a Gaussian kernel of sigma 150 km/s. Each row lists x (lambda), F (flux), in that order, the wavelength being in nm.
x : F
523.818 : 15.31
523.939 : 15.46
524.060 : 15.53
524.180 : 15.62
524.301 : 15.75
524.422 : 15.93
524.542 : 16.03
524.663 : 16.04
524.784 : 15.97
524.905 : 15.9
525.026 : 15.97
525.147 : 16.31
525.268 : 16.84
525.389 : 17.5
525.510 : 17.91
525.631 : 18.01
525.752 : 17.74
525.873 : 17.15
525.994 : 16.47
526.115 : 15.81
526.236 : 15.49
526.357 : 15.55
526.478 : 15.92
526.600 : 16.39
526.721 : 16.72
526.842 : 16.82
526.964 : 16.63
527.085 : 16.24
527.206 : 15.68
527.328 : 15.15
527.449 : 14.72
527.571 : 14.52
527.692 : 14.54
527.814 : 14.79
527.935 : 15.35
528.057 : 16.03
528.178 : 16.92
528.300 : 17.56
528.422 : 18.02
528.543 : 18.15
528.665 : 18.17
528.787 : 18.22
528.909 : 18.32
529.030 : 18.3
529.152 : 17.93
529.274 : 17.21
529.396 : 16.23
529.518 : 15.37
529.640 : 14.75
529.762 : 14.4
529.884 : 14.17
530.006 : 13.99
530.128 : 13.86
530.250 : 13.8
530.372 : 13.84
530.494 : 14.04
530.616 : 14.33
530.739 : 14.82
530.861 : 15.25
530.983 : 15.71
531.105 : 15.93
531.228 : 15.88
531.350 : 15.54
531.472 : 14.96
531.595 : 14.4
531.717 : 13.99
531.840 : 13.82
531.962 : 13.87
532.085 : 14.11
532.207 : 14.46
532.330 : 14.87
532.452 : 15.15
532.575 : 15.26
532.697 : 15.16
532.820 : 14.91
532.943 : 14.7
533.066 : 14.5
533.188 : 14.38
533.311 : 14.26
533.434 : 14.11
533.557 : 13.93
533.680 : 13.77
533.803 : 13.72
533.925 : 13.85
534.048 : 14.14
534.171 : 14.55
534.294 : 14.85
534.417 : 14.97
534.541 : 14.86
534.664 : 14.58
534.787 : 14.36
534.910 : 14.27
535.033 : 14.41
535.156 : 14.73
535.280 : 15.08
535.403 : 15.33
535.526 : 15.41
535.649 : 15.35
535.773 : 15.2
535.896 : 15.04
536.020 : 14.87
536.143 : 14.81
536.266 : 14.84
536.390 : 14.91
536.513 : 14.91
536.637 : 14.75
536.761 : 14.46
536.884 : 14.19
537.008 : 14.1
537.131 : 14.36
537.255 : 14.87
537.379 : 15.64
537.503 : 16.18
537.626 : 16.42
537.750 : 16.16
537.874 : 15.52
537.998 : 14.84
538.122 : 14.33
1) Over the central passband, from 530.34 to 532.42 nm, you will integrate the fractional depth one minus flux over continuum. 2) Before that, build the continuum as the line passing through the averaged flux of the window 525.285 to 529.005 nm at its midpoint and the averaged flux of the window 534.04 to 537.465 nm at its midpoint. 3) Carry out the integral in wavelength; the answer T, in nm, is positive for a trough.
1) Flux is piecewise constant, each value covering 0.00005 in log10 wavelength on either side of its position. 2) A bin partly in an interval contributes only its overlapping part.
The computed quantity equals 0.13 nm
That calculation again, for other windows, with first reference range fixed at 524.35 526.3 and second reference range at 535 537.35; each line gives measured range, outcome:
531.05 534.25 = 0.18 nm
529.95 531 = 0.09 nm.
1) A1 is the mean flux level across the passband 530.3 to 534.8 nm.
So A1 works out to 14.6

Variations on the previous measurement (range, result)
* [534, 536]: 14.8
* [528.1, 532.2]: 15.6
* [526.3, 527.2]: 16.3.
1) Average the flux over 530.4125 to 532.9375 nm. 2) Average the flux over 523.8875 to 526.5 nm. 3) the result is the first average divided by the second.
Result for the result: 0.91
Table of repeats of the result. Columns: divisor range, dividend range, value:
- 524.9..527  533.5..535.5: 0.87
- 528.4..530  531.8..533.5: 0.87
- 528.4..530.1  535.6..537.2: 0.89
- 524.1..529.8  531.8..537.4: 0.89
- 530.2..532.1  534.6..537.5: 1.01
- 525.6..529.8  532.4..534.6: 0.88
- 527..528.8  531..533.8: 0.90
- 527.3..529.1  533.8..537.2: 0.88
